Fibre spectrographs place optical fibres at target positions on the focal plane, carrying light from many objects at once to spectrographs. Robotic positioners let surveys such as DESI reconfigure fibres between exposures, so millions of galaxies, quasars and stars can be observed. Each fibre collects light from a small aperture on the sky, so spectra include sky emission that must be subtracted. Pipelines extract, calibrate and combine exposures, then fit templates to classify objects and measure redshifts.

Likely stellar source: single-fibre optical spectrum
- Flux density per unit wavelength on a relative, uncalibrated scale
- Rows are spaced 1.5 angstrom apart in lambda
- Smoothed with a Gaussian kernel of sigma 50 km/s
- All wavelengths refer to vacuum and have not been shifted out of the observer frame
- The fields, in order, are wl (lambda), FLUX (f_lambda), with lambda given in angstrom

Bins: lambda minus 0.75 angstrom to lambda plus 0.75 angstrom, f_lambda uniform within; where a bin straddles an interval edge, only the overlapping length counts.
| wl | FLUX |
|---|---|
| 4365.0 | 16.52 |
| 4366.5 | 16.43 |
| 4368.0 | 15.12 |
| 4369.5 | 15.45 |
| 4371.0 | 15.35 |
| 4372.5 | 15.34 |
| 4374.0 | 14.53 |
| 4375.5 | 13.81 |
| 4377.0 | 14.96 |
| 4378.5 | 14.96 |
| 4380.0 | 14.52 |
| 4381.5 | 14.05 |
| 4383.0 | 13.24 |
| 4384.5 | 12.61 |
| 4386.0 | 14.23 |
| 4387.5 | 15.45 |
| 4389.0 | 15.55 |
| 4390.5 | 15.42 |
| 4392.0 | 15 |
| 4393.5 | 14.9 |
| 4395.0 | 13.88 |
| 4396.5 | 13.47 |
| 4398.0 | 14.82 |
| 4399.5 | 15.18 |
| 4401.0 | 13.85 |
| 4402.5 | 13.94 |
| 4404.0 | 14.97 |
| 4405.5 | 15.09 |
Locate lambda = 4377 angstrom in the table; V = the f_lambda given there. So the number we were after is 14.96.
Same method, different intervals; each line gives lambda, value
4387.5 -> 15.45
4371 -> 15.35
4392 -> 15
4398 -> 14.82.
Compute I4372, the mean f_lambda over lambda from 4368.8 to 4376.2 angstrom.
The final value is 14.9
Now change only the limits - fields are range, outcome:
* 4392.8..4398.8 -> 14.3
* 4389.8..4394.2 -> 15.1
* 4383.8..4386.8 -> 13.5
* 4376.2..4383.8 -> 14.3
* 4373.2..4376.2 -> 14.2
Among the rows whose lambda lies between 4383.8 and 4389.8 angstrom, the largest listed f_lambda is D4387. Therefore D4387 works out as 15.55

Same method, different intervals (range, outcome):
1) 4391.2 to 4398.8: 15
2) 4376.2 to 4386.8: 14.96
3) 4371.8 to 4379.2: 15.34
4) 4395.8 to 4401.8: 15.18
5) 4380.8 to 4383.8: 14.05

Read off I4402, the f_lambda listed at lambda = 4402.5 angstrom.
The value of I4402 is 13.94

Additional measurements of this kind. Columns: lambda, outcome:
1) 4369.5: 15.45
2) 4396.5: 13.47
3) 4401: 13.85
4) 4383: 13.24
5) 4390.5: 15.42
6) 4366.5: 16.43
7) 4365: 16.52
